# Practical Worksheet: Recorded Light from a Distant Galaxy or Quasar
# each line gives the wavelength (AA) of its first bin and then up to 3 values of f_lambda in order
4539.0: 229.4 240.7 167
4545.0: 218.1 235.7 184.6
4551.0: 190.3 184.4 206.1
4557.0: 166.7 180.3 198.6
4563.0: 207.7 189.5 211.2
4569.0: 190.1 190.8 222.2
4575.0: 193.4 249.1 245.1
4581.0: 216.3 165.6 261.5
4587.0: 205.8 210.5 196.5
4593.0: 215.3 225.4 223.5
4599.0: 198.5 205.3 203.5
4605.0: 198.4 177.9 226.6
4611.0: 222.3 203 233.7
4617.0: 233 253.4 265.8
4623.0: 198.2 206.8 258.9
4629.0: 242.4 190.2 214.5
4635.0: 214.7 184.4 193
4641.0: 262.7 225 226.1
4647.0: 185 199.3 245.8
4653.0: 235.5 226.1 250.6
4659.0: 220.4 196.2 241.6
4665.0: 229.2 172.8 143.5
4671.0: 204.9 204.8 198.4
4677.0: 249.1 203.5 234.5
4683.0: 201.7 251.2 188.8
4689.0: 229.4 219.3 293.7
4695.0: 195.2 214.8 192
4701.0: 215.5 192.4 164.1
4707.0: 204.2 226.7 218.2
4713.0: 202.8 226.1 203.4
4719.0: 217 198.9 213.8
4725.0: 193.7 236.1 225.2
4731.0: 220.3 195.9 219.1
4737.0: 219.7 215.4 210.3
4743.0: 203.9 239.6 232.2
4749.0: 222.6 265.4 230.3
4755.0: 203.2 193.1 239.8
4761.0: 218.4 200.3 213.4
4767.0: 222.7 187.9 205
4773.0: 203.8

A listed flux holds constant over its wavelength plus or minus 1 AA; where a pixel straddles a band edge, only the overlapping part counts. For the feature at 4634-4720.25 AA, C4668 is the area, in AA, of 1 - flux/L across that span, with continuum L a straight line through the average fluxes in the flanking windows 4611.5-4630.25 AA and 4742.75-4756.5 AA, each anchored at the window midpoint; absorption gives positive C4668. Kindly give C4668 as 6.12 AA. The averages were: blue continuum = 232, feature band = 214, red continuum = 228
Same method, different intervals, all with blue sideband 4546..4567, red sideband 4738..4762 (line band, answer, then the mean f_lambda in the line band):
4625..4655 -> -1.8 AA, 220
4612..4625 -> -1.6 AA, 229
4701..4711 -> 0.7 AA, 201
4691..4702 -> -0.3 AA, 222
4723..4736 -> 0.3 AA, 215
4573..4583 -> -1.1 AA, 220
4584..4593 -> -0.8 AA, 218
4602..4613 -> -0.2 AA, 205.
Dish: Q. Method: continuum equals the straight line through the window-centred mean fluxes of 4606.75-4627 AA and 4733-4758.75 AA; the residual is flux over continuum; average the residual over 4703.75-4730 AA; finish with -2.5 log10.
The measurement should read 0.060 mag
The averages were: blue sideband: 226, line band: 210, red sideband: 221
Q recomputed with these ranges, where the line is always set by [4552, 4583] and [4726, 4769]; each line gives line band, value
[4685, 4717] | 0.01 mag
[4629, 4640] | 0.03 mag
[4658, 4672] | 0.05 mag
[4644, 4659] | -0.07 mag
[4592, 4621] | -0.06 mag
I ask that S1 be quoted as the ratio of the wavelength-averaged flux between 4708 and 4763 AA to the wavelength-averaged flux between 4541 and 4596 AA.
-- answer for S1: 1.06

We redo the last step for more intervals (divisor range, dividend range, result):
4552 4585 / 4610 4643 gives 1.10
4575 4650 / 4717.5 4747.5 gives 0.99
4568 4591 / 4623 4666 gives 1.04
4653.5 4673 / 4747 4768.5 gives 1.05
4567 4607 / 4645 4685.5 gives 1.02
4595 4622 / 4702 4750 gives 0.97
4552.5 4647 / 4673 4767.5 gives 1.02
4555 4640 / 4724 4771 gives 1.03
